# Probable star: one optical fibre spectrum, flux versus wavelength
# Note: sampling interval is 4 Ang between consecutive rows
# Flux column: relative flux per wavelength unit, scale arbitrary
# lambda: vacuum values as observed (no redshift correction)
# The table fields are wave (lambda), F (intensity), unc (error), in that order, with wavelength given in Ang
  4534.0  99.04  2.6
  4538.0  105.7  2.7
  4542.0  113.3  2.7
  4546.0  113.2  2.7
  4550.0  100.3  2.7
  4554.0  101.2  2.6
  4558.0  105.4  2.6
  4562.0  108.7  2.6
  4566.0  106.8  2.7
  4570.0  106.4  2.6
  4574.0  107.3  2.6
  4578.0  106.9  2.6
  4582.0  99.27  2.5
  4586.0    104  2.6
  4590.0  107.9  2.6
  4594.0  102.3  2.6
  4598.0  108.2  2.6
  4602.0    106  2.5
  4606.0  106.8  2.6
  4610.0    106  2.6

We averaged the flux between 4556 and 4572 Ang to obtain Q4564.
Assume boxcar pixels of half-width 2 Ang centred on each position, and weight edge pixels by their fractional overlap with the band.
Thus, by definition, 107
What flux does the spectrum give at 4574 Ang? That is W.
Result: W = 107.3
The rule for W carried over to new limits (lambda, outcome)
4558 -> 105.4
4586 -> 104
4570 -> 106.4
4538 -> 105.7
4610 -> 106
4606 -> 106.8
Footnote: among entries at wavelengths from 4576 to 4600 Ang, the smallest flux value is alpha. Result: 99.27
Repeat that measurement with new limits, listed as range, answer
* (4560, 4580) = 106.4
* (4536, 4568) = 100.3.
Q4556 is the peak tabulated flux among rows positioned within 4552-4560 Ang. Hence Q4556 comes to 105.4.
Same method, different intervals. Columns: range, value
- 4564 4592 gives 107.9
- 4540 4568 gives 113.3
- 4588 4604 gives 108.2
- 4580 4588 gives 104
